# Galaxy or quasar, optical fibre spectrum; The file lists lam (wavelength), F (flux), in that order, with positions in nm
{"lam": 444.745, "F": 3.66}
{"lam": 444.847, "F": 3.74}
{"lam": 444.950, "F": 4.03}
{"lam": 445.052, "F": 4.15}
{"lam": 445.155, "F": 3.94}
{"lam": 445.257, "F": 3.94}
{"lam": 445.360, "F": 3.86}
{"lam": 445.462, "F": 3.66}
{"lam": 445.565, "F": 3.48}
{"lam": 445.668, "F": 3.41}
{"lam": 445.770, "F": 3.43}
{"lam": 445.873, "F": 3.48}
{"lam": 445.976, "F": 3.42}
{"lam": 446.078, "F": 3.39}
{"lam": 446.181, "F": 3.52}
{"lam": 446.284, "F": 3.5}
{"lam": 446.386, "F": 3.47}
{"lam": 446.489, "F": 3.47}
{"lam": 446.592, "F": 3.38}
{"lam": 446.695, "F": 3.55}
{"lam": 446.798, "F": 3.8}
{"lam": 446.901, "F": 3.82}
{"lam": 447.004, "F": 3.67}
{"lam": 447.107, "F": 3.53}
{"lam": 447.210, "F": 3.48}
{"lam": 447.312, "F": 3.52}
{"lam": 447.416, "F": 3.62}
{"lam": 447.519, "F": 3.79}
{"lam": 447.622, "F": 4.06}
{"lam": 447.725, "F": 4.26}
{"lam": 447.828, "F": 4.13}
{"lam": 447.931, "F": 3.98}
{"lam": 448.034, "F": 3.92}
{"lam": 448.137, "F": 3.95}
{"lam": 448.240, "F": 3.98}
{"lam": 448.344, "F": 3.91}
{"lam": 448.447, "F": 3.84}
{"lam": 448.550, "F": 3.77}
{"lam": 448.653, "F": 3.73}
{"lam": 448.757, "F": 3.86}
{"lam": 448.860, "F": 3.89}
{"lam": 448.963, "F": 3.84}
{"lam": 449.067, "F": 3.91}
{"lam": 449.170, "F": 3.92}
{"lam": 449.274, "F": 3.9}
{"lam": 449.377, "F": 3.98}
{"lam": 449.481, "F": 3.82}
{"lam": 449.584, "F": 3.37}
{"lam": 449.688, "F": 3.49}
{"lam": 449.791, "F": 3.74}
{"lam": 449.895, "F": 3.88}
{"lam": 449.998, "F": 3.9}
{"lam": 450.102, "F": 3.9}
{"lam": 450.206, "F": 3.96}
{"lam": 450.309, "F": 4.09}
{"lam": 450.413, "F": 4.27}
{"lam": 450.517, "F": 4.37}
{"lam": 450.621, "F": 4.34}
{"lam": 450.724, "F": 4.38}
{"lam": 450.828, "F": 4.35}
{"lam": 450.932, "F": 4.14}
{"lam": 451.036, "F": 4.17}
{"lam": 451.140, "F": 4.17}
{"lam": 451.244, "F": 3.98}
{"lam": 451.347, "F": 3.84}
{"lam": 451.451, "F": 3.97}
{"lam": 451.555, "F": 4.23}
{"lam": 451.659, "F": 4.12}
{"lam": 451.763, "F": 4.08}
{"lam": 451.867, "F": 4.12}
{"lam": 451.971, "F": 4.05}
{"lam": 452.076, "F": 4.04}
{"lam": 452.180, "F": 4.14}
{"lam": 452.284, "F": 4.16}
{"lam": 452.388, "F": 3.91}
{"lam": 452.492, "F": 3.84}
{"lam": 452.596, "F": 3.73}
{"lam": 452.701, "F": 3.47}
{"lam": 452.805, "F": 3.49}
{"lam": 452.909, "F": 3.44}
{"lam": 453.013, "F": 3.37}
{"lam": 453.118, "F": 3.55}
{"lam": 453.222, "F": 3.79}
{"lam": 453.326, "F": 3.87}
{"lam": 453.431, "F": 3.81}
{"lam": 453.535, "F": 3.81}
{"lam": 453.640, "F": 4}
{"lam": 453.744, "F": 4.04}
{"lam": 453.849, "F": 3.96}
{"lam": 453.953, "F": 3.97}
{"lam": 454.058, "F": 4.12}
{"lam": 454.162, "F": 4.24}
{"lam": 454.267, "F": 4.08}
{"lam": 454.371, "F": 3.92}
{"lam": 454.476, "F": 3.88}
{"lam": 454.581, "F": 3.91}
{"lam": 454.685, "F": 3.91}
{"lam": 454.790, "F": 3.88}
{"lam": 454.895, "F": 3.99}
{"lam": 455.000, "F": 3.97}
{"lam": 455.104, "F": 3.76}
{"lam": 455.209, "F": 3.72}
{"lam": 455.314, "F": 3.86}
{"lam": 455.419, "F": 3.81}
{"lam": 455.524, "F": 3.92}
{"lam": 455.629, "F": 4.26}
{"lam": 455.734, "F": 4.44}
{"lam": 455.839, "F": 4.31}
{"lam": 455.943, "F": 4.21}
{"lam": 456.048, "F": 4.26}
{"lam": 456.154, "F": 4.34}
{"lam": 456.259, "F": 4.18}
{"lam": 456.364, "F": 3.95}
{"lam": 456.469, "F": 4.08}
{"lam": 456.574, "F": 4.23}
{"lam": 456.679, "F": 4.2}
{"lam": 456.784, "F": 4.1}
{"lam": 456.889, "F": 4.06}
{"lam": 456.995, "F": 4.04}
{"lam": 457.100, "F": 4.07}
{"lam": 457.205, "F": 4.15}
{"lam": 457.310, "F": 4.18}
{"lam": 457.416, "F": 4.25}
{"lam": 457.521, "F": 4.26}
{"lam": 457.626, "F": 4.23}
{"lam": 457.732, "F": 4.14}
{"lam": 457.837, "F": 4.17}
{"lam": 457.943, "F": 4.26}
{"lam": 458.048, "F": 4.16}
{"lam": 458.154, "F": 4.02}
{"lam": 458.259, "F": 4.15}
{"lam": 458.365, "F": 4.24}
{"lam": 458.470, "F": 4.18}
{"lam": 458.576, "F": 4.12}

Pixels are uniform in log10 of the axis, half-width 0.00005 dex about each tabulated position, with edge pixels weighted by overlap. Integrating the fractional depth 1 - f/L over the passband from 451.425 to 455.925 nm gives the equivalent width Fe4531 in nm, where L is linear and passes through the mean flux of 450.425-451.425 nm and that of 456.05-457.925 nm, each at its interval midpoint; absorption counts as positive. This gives 0.26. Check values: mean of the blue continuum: 4.19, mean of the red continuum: 4.16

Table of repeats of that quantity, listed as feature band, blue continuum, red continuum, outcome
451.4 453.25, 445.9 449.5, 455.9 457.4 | 0.044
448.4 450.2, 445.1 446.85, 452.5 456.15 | -0.052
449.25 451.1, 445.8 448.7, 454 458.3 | -0.082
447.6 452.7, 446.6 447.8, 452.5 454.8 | -0.279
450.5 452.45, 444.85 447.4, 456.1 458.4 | -0.127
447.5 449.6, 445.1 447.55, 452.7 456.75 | -0.127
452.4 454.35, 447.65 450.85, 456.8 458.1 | 0.118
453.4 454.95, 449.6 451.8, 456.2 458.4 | 0.051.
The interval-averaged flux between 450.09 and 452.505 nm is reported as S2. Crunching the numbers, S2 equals 4.12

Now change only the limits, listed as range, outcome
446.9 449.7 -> 3.82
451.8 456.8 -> 3.96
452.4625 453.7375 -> 3.69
